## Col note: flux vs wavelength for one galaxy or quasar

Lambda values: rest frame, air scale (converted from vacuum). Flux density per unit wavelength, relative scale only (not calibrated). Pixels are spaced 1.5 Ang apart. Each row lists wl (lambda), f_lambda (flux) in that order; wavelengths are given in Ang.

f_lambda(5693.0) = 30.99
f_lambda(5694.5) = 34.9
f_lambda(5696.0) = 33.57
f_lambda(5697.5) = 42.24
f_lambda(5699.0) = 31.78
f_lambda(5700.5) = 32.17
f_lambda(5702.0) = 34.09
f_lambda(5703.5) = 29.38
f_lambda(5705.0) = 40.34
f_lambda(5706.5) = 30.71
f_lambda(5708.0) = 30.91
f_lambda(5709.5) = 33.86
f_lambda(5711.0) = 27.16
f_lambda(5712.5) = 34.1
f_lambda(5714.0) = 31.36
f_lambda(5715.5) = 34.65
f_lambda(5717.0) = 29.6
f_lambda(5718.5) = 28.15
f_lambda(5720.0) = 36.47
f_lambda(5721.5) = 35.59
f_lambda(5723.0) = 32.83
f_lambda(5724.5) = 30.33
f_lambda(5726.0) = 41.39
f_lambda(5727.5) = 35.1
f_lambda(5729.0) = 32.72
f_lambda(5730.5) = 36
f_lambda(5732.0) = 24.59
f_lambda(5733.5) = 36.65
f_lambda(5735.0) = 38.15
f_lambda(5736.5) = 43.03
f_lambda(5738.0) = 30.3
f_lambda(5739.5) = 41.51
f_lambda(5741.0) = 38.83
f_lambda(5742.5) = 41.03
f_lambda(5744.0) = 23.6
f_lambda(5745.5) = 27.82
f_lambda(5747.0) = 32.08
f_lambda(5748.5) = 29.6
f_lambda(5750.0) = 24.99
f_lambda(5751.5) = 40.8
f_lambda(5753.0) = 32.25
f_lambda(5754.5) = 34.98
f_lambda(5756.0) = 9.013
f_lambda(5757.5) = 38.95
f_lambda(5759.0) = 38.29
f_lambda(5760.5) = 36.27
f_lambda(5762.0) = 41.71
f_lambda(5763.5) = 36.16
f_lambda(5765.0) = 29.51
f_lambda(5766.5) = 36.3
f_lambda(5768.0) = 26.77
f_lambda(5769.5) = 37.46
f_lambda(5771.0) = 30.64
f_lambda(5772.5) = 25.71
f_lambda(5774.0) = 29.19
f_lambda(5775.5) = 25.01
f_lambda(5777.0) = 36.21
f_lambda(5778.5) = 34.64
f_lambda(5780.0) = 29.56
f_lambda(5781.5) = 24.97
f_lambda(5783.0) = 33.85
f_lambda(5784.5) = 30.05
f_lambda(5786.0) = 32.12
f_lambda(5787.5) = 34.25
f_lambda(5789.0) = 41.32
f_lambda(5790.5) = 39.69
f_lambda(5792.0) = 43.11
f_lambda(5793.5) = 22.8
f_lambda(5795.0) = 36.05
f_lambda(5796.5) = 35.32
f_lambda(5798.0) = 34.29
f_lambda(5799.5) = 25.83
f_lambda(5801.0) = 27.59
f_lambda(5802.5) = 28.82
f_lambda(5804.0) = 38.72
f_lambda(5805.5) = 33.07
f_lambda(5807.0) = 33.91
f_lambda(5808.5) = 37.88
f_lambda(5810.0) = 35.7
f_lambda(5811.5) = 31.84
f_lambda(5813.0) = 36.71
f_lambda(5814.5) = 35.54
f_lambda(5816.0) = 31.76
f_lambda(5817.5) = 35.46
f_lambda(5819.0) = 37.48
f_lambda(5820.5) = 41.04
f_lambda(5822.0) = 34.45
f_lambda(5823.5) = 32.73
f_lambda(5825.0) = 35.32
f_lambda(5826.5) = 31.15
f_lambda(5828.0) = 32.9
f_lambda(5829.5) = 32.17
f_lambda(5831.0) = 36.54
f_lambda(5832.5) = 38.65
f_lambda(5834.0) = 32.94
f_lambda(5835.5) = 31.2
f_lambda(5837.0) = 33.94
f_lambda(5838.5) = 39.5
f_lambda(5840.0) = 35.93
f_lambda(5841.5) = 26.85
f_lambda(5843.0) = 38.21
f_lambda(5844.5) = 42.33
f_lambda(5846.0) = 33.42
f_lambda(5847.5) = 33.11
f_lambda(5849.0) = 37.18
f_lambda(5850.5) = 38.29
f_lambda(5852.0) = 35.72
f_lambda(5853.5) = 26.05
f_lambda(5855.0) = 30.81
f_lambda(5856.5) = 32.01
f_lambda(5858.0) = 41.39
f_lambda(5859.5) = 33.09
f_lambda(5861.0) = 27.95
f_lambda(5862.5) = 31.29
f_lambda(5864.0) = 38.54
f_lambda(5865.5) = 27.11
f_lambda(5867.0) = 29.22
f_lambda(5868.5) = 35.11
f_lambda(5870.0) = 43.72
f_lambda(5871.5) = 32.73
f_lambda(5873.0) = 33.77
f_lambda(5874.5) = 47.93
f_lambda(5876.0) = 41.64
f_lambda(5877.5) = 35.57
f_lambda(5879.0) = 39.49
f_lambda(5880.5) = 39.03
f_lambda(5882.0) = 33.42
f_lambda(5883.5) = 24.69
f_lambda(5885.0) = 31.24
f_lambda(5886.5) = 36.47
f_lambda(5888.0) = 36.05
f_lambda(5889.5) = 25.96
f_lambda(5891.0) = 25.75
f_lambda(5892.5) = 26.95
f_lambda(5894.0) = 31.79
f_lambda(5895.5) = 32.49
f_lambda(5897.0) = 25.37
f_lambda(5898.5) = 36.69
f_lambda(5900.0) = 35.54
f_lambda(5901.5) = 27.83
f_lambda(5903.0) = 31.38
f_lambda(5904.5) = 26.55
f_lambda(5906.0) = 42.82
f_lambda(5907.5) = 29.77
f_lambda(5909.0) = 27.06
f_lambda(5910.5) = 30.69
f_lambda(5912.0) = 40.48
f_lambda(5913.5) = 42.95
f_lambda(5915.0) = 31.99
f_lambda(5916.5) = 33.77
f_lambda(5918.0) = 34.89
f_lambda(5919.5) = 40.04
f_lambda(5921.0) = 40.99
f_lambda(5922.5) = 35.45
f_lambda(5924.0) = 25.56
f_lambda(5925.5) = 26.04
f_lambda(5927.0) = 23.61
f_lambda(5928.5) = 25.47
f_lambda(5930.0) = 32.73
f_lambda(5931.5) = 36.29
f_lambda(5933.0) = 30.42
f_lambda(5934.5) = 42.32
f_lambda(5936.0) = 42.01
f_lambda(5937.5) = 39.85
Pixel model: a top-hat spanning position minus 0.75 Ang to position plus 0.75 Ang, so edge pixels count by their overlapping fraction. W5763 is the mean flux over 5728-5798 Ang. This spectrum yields 33.1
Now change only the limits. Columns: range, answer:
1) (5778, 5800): 33.3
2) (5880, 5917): 32.2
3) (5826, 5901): 34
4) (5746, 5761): 31.6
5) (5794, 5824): 34.1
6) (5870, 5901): 33.8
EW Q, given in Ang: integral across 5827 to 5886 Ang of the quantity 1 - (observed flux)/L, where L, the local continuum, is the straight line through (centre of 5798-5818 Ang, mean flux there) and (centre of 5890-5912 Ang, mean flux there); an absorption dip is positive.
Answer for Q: -4.8 Ang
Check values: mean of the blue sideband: 33.3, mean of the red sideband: 31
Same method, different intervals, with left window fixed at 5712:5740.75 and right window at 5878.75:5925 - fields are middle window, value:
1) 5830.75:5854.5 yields -1.1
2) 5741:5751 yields 1.0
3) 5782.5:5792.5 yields -0.7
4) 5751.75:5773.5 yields 1.0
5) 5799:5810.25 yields 0.3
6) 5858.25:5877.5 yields -1.3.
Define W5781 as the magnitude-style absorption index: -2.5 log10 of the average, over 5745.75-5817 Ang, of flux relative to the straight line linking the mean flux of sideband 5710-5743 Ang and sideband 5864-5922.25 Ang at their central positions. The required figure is 0.05 mag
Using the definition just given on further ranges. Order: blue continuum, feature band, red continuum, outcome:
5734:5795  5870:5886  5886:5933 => -0.12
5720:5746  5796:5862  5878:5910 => -0.04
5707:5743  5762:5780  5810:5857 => 0.08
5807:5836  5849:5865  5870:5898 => 0.02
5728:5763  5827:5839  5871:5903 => -0.04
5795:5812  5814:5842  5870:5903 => -0.04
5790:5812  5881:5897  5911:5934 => 0.11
